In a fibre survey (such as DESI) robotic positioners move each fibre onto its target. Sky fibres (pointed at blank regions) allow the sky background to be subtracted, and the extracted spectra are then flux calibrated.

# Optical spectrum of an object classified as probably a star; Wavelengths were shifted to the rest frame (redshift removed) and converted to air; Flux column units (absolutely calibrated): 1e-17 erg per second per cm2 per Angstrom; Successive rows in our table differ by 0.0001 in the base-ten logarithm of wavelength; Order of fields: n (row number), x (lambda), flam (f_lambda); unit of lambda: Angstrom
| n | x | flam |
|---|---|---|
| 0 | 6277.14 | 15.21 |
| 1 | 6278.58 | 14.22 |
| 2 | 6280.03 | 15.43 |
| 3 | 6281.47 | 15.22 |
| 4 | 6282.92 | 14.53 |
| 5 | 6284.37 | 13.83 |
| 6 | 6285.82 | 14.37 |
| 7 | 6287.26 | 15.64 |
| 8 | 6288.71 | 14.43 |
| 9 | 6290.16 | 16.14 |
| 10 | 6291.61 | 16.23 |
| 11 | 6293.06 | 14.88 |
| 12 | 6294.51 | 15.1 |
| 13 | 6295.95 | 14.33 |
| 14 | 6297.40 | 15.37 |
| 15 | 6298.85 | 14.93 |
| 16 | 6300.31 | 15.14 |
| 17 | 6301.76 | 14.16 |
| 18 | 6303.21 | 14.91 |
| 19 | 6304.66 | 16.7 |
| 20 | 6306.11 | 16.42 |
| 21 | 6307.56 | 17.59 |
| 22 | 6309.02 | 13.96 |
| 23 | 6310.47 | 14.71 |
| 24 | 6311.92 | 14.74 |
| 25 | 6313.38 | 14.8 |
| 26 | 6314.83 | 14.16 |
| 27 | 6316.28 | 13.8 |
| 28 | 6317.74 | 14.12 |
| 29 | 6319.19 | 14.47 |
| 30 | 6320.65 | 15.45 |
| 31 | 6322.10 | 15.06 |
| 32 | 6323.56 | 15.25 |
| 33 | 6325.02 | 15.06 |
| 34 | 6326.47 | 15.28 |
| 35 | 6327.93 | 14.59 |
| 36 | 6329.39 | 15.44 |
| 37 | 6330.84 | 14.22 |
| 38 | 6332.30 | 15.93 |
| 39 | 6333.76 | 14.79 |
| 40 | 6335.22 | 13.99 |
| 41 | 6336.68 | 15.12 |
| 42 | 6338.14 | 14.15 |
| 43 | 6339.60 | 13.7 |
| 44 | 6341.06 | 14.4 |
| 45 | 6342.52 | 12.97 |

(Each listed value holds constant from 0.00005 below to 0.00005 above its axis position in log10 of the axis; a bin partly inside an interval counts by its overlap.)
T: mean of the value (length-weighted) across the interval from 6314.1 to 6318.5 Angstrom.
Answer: 14.1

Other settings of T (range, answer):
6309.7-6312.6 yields 14.7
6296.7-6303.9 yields 14.9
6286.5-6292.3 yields 15.6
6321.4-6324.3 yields 15.1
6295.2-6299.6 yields 14.9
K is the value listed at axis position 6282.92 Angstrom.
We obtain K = 14.53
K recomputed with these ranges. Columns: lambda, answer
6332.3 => 15.93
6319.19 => 14.47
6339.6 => 13.7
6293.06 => 14.88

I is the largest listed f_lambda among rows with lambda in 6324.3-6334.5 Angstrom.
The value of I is 15.93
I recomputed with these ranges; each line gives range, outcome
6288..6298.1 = 16.23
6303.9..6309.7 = 17.59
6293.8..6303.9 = 15.37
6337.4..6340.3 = 14.15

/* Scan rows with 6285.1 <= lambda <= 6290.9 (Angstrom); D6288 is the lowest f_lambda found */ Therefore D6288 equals 14.37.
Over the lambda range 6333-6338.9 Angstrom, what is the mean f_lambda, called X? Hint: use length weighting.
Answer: 14.5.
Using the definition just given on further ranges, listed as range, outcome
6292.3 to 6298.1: 14.9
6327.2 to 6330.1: 15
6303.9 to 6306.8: 16.6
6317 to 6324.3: 14.9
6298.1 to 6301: 15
